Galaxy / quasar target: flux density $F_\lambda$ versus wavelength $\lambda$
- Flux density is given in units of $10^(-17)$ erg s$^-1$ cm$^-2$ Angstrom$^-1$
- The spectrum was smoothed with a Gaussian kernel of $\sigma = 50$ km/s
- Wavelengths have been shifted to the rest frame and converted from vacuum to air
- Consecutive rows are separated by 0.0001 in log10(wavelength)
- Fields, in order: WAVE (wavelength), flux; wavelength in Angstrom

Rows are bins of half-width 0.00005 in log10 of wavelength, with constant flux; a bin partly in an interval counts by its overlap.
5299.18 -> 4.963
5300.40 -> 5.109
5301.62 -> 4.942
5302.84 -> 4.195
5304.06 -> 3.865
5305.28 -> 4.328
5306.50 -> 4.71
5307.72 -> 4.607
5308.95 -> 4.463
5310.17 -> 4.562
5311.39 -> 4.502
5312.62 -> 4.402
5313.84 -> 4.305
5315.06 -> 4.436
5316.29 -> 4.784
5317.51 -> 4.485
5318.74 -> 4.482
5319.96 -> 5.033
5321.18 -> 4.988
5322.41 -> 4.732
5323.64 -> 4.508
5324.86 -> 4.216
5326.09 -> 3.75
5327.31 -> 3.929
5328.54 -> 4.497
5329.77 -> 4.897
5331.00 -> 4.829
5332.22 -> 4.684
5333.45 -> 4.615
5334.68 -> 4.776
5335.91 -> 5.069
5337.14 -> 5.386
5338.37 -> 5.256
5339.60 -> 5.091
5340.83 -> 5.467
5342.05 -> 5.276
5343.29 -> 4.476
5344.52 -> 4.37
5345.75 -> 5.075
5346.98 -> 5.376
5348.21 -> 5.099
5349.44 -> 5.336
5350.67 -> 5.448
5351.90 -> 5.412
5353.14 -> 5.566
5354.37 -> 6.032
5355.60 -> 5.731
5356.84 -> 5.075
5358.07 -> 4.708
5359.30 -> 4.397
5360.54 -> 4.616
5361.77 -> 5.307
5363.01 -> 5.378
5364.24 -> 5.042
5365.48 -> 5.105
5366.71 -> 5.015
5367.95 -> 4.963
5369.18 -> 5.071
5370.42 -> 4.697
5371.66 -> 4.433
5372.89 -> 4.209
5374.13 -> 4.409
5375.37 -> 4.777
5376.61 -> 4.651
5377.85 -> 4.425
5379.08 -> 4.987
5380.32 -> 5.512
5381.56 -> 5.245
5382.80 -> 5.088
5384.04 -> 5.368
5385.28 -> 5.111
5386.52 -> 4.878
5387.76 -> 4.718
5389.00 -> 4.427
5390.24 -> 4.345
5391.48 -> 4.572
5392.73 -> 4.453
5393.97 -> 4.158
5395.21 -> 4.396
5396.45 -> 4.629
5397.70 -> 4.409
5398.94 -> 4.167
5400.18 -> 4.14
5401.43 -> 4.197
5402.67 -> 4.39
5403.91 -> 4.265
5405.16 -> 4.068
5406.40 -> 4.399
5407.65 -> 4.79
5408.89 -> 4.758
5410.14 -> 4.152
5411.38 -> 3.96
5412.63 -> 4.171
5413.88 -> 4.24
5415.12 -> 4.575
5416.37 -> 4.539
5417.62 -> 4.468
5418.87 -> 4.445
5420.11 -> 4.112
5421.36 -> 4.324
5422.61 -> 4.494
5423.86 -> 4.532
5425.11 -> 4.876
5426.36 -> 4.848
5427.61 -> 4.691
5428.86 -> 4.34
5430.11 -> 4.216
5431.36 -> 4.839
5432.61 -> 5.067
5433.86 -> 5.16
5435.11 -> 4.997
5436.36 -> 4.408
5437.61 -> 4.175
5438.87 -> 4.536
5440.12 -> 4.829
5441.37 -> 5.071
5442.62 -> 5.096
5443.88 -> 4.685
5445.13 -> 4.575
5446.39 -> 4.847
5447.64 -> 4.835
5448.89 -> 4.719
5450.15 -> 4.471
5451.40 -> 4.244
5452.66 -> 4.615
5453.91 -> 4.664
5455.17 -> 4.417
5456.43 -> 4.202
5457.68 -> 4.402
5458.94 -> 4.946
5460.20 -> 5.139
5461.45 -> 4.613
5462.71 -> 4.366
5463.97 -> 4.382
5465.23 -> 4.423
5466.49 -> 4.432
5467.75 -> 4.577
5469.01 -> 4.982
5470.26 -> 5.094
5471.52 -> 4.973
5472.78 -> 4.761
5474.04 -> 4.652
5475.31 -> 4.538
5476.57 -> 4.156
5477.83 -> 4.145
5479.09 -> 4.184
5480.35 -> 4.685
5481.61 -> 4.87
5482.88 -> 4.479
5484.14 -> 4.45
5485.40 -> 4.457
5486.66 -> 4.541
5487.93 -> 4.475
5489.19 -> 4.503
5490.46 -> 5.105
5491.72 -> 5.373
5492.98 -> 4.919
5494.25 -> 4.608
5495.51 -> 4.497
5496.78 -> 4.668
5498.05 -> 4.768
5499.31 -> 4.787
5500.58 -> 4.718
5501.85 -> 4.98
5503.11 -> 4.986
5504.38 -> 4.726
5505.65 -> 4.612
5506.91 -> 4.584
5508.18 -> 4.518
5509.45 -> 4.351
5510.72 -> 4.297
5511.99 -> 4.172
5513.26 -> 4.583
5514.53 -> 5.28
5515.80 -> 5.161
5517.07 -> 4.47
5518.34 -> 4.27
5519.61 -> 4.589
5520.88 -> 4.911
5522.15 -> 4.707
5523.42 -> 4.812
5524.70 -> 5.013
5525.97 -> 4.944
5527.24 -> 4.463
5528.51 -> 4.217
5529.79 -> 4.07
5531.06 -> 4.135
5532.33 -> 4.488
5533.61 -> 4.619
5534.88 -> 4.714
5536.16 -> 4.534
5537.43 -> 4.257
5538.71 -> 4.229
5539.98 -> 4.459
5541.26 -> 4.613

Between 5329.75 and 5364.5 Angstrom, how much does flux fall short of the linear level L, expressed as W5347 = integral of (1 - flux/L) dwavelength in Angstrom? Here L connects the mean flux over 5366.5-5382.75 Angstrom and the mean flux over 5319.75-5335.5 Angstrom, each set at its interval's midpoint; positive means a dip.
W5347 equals -3.2 Angstrom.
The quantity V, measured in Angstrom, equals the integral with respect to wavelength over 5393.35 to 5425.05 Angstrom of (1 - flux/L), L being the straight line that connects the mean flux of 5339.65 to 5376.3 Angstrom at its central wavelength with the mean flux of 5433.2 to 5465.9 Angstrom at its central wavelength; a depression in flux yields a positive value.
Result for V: 2.99 Angstrom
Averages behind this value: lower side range 5.03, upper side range 4.65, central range 4.36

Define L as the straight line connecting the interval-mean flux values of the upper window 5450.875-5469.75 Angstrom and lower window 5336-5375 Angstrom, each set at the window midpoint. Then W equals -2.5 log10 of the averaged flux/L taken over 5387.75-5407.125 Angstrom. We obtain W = 0.12 mag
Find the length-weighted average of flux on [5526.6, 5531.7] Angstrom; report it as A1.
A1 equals 4.23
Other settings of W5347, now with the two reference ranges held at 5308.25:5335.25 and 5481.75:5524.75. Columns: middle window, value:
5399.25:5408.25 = 0.6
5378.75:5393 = -1.0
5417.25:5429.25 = 0.3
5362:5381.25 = -1.2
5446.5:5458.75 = 0.3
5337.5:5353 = -2.0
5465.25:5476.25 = -0.1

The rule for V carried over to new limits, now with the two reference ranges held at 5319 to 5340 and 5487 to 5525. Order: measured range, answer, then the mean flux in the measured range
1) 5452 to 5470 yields 0.5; 4.59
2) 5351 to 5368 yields -1.7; 5.18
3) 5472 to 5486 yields 0.6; 4.49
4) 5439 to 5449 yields -0.2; 4.83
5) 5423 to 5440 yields 0.1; 4.67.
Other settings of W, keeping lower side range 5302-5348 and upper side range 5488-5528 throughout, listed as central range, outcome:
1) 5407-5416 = 0.074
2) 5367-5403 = 0.007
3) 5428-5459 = 0.012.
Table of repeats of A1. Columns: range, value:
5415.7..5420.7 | 4.39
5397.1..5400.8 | 4.24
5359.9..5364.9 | 5.08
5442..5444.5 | 4.88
